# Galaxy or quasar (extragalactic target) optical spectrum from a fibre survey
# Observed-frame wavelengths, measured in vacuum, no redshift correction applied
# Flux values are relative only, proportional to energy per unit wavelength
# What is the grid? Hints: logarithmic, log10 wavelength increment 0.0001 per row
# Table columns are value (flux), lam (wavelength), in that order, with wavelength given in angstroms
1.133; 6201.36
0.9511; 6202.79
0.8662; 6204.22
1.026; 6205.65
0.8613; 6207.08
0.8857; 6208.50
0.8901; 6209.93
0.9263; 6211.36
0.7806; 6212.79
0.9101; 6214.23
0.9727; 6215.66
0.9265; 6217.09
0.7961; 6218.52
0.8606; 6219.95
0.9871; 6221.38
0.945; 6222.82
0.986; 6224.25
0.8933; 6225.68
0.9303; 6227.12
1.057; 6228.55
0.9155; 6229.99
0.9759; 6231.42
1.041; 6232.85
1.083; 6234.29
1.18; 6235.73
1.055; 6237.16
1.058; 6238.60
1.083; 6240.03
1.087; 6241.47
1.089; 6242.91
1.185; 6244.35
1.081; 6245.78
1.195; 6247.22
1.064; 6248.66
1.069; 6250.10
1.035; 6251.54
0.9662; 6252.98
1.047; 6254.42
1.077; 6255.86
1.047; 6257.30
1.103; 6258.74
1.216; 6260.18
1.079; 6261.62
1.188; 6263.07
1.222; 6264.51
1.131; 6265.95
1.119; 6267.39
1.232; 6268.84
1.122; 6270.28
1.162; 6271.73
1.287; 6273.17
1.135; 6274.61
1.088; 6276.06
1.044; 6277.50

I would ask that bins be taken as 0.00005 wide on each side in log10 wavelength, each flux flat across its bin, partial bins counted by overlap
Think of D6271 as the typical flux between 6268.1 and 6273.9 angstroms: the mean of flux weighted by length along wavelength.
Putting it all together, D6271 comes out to 1.2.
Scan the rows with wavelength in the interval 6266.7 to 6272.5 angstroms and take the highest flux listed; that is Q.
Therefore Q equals 1.232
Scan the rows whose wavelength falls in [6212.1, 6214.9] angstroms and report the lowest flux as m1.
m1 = 0.7806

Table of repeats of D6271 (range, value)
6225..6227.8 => 0.91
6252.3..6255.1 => 1.01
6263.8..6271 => 1.17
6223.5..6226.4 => 0.941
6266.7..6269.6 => 1.17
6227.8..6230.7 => 0.985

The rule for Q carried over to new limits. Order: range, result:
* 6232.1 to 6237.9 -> 1.18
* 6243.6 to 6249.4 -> 1.195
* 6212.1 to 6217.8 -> 0.9727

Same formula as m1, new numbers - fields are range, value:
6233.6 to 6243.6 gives 1.055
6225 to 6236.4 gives 0.8933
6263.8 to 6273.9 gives 1.119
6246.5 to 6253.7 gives 0.9662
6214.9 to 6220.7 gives 0.7961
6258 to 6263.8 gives 1.079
